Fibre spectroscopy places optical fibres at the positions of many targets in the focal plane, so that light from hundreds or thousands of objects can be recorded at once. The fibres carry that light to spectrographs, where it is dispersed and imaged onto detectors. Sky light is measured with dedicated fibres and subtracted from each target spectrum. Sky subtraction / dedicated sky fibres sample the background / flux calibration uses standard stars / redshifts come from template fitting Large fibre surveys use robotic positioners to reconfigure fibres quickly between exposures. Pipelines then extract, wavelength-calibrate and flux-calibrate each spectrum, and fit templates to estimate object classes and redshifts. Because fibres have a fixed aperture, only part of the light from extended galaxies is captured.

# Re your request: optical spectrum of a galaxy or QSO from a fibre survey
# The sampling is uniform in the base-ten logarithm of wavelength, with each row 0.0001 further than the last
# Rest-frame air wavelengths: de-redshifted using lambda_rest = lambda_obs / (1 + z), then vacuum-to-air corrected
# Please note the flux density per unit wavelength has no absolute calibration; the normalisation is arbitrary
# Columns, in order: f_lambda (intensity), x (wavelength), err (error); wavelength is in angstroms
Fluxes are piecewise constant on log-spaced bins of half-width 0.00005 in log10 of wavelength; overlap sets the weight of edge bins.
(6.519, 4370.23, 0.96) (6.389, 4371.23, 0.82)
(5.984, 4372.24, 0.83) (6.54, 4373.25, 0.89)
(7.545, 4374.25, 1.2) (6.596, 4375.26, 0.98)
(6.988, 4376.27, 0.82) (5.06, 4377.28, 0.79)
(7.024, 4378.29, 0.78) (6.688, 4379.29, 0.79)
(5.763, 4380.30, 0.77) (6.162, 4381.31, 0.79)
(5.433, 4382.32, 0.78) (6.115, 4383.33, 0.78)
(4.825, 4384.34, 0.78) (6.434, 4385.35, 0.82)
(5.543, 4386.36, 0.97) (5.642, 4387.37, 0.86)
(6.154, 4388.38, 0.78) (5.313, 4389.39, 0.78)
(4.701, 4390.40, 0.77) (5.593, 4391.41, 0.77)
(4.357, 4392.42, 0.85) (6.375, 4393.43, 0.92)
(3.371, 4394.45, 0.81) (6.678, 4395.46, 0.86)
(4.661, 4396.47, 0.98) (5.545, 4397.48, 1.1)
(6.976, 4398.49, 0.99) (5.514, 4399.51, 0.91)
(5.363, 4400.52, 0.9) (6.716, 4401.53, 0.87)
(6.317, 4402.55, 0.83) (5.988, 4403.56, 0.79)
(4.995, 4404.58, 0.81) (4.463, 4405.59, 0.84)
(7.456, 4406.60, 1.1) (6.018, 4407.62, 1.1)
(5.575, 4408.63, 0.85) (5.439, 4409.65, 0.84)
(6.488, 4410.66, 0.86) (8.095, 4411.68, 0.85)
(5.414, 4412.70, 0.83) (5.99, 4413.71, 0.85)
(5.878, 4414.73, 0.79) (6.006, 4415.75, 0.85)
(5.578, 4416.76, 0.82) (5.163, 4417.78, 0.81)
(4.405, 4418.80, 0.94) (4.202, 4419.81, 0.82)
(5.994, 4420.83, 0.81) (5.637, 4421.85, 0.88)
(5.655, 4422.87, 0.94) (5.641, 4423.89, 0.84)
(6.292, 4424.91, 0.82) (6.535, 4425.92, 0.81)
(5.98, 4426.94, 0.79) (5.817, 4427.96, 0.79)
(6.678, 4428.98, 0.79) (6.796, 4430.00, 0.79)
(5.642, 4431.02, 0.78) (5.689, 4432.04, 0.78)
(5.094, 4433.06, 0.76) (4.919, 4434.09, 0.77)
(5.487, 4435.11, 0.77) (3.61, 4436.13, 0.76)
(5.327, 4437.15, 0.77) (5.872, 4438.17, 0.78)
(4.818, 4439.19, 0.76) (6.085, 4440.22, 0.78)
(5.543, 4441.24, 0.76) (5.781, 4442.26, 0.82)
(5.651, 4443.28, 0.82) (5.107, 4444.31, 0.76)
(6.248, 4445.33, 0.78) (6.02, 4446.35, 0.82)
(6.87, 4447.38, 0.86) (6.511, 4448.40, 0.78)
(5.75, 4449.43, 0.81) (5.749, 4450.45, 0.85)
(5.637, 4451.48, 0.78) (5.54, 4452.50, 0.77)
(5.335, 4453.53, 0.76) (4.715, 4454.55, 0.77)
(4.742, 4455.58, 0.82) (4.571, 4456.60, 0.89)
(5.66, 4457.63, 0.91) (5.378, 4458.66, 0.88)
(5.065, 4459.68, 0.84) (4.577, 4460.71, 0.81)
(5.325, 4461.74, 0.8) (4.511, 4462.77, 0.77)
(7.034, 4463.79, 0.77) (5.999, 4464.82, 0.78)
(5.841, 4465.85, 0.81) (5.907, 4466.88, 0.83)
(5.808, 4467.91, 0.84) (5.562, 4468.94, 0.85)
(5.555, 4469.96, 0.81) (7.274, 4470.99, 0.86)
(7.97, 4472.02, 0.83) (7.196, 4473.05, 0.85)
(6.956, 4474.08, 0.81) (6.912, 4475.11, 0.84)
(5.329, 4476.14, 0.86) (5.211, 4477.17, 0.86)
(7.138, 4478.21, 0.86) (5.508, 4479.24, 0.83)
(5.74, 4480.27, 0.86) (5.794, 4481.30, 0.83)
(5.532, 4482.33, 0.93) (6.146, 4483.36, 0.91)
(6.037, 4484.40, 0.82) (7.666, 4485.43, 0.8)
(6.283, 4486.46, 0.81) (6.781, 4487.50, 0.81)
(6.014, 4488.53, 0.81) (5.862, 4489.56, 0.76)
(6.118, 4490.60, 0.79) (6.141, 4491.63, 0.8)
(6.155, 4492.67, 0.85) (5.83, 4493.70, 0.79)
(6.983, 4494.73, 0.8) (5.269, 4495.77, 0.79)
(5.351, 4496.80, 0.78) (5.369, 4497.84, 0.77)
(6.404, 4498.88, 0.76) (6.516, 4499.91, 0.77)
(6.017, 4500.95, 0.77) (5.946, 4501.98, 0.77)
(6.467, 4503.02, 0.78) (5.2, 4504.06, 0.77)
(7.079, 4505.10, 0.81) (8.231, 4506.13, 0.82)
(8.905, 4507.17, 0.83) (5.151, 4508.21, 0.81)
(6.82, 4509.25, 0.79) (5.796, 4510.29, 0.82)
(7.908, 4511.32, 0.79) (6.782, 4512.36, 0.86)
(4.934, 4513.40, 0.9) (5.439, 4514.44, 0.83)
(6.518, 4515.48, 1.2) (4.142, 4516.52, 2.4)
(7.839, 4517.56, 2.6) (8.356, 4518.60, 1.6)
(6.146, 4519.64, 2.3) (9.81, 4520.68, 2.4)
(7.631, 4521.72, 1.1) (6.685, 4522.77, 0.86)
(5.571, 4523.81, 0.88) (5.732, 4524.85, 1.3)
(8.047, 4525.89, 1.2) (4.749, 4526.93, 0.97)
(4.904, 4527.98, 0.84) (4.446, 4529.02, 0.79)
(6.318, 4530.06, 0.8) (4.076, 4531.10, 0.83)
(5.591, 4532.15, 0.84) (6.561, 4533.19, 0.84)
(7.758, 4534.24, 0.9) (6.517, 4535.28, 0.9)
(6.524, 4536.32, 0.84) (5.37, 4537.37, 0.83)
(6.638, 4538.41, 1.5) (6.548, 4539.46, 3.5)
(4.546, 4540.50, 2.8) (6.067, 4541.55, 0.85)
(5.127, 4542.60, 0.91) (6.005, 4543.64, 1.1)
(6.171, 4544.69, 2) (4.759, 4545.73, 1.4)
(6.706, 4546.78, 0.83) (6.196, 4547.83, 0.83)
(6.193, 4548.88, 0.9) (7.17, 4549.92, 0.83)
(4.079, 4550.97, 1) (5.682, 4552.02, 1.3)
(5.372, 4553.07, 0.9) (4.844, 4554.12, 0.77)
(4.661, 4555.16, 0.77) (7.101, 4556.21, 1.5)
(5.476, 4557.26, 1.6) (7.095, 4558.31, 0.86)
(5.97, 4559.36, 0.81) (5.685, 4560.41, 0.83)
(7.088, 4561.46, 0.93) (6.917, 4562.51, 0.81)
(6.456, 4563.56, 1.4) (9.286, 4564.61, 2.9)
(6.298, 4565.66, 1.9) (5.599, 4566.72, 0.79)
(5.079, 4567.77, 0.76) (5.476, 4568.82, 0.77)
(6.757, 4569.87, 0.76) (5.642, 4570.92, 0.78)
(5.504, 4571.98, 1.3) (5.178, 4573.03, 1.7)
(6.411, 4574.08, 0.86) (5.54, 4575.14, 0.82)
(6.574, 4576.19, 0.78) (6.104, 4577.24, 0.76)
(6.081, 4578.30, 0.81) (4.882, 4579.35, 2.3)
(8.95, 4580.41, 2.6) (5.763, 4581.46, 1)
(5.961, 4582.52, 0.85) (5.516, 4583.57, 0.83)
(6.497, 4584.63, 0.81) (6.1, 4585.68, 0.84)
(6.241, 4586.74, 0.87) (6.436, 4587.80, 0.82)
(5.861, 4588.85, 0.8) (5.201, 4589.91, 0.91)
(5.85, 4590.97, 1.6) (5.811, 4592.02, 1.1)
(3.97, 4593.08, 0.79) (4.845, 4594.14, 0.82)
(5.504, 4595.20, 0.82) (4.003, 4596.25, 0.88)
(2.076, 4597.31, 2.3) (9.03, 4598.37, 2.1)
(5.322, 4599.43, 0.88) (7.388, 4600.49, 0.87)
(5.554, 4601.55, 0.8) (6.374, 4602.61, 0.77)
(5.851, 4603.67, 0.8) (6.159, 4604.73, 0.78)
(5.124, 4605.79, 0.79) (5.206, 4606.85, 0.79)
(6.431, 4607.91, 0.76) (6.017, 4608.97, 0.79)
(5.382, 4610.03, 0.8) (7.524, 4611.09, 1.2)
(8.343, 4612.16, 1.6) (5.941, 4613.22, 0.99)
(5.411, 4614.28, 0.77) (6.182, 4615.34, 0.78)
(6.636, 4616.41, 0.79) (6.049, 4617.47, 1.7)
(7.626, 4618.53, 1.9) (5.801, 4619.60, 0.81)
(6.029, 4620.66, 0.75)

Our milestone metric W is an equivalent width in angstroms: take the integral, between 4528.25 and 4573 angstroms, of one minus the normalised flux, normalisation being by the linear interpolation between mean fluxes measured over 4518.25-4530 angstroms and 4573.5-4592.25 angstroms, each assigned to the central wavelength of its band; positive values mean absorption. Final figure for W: 2.5 angstroms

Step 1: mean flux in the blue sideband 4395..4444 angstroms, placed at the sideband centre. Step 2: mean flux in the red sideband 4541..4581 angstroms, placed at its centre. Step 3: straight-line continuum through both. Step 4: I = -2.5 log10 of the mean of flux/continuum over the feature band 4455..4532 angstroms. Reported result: -0.04 mag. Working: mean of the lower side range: 5.73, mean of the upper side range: 6.06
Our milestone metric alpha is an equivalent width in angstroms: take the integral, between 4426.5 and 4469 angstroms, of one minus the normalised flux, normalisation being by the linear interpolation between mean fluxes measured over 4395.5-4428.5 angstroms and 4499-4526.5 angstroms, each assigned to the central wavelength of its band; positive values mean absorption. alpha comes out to 3.77 angstroms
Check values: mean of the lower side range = 5.82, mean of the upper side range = 6.67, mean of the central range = 5.58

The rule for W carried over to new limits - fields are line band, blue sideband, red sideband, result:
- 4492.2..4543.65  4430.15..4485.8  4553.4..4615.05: -3.4 angstroms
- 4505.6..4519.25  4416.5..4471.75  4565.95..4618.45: -2.2 angstroms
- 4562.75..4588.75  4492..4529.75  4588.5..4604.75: -2.1 angstroms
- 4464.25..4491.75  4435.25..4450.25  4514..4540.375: -1.5 angstroms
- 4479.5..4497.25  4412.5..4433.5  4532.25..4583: -0.6 angstroms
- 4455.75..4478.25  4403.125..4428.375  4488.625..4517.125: 0.5 angstroms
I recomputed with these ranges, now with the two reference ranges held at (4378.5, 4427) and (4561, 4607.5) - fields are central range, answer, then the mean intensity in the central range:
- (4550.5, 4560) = 0.06 mag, 5.6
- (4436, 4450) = 0.01 mag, 5.71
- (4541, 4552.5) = 0.01 mag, 5.83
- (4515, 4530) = -0.10 mag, 6.46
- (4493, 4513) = -0.10 mag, 6.41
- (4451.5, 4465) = 0.11 mag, 5.26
